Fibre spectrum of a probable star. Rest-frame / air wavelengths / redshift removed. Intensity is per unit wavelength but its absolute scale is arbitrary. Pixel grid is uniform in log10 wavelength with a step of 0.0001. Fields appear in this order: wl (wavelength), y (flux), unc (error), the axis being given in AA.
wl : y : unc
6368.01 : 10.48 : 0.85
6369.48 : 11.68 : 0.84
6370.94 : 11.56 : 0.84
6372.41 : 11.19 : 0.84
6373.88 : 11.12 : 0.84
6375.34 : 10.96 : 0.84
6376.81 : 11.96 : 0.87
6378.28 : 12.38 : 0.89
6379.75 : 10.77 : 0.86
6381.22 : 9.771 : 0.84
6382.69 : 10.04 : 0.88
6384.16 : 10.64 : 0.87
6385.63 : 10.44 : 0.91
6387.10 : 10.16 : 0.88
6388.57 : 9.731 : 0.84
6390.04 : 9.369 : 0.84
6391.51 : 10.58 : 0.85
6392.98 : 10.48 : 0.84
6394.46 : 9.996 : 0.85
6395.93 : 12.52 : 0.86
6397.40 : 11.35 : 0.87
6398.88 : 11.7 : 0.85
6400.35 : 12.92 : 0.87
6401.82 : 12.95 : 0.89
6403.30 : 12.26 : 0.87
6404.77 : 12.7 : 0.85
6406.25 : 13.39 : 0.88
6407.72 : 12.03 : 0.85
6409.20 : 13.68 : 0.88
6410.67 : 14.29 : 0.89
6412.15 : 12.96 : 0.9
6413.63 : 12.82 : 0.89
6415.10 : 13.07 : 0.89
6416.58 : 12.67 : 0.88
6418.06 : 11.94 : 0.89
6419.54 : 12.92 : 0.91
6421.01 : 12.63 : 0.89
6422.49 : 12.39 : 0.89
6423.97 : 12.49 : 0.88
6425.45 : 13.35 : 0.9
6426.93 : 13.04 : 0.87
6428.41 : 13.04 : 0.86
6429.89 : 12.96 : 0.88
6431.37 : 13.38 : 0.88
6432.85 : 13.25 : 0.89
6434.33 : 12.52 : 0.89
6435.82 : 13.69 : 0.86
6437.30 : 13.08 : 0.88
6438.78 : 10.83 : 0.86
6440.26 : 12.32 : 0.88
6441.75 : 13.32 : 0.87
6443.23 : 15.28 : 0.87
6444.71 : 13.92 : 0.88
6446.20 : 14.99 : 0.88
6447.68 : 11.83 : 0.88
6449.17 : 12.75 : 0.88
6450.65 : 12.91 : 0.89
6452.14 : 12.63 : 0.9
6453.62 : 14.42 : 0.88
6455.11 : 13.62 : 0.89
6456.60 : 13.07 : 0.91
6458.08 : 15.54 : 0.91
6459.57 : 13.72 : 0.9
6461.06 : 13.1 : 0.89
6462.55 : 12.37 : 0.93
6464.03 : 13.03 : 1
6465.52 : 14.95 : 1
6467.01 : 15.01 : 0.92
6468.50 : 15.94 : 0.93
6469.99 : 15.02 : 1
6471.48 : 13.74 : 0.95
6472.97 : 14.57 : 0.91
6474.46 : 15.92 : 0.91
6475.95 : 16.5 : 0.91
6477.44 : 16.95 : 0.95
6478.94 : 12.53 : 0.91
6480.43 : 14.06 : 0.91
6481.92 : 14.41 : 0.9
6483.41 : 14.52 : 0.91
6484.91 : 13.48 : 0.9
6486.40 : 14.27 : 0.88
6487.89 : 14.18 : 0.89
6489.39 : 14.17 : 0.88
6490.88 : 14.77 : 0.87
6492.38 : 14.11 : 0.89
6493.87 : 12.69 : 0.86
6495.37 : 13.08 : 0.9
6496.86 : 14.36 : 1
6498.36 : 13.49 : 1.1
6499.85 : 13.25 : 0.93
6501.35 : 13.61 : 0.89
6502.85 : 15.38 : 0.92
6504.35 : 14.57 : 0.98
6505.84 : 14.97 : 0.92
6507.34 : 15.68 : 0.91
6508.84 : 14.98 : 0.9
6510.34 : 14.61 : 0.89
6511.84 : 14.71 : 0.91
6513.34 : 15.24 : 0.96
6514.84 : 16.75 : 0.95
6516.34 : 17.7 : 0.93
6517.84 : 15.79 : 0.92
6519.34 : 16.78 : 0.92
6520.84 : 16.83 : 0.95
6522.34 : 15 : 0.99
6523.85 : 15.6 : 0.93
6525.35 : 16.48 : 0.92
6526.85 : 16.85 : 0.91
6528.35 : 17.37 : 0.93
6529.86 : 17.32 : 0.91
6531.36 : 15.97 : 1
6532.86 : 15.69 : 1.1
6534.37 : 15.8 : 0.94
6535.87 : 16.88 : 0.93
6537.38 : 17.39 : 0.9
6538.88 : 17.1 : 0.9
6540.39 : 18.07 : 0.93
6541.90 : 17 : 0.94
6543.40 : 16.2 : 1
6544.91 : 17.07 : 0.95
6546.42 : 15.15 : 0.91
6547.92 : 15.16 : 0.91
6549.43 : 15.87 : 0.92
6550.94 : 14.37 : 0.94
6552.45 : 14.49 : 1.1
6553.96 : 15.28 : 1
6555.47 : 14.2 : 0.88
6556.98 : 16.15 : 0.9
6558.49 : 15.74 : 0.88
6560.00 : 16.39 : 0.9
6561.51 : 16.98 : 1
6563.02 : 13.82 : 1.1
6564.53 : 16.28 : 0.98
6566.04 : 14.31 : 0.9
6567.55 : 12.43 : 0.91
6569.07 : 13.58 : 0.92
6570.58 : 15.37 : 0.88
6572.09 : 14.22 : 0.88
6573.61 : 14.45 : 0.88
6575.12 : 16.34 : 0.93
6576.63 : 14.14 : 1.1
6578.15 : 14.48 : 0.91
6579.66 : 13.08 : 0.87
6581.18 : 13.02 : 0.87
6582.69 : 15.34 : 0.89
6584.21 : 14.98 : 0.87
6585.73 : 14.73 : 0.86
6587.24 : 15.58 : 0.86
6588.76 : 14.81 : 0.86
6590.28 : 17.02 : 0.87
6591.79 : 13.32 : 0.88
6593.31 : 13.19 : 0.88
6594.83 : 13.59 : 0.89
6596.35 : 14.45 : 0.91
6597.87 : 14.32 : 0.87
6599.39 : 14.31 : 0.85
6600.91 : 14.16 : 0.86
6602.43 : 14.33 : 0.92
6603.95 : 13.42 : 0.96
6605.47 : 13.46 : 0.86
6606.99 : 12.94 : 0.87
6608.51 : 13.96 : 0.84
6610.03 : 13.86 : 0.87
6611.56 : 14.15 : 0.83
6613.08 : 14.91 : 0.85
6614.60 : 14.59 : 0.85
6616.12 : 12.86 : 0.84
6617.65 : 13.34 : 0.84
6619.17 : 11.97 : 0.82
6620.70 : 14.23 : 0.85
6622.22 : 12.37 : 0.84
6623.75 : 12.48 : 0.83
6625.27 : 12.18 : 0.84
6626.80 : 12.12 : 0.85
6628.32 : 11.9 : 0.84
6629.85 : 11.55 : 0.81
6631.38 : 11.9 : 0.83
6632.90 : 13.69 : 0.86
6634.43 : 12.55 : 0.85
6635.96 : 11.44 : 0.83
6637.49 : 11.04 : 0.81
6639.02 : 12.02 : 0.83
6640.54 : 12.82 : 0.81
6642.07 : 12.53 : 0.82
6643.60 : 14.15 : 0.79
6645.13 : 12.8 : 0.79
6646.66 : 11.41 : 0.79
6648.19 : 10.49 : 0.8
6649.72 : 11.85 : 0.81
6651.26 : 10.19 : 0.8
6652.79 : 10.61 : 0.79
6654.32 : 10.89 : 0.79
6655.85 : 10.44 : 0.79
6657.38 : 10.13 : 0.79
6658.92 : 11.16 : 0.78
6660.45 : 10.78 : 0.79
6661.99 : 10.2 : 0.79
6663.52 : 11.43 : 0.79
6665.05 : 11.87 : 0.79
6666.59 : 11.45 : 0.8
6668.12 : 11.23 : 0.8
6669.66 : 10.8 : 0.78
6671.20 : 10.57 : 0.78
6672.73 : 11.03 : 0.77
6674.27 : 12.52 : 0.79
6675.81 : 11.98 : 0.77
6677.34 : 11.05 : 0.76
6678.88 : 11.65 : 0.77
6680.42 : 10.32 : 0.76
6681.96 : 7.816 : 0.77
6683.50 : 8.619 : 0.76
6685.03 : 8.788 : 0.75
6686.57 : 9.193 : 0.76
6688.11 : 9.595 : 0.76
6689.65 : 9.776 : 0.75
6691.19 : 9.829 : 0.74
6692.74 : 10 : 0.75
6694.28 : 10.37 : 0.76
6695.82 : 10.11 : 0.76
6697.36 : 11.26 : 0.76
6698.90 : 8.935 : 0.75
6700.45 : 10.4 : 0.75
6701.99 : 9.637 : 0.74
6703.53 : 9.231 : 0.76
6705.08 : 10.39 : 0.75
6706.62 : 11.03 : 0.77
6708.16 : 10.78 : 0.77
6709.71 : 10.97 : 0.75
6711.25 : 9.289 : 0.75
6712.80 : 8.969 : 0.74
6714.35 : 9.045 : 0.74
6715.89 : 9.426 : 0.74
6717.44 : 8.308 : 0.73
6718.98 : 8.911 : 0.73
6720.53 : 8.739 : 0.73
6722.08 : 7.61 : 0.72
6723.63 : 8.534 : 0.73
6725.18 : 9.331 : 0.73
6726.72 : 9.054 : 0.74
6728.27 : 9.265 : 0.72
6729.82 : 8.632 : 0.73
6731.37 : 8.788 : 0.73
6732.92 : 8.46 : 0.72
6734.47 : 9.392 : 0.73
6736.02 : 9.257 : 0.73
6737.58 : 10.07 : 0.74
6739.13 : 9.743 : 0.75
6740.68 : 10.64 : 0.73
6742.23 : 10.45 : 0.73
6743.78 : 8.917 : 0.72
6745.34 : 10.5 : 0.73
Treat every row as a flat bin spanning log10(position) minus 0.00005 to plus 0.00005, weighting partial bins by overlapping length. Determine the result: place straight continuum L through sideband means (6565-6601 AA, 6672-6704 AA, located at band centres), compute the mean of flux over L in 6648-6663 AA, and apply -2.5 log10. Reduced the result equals 0.073 mag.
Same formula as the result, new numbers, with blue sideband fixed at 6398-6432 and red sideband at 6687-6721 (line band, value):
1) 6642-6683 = -0.09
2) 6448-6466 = -0.09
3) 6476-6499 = -0.17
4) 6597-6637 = -0.23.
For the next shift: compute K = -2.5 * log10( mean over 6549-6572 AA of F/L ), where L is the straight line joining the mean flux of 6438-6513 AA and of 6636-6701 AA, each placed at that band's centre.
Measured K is -0.18 mag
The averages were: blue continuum 14.1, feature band 15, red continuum 10.8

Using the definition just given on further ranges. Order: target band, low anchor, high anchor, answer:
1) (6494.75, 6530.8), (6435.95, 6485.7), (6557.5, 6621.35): -0.098 mag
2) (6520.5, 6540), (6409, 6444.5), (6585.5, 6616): -0.200 mag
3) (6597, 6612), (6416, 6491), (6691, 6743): -0.222 mag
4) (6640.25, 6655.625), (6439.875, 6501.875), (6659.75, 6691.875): -0.068 mag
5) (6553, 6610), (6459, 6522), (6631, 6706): -0.144 mag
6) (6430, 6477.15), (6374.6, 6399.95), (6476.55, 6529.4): -0.049 mag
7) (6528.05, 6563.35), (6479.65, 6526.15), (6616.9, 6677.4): -0.156 mag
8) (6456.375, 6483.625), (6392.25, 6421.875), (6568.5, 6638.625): -0.131 mag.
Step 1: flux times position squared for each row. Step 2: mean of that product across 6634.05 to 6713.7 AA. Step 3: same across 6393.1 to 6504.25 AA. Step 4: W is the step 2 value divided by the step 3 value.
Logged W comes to 0.85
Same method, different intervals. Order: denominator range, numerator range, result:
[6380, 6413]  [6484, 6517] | 1.30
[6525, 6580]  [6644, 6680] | 0.74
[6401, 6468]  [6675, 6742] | 0.79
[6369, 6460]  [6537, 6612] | 1.26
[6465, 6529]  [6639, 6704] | 0.75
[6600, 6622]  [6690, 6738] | 0.71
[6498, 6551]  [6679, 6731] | 0.63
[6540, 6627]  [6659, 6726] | 0.72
